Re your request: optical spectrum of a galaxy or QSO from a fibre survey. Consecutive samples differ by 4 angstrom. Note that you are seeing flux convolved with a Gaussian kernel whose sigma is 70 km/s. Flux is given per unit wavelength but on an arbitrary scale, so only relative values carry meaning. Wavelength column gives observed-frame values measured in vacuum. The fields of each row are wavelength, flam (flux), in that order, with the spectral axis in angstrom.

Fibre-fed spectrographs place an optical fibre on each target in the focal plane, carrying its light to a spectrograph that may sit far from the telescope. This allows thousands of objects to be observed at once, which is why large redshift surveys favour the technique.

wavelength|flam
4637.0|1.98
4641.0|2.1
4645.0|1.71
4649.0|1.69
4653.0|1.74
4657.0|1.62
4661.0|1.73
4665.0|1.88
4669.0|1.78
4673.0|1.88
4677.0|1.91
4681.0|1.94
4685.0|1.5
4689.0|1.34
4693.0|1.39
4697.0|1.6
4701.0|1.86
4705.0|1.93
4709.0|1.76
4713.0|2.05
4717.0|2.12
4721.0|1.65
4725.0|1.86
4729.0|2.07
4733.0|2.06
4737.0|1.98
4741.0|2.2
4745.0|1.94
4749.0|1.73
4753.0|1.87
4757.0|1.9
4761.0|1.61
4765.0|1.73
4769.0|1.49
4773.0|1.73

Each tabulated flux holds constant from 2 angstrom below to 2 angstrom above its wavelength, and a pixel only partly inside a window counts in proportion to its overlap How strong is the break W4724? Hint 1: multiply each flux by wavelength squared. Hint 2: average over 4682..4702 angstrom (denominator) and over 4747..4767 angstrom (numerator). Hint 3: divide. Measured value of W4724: 1.2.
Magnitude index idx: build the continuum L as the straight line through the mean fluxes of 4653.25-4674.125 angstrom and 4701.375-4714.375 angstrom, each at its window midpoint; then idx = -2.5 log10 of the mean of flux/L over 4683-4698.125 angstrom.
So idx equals 0.265 mag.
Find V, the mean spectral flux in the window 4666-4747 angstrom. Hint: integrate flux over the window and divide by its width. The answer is 1.84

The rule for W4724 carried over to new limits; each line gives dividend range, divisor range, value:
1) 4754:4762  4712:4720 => 0.89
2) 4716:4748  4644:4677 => 1.15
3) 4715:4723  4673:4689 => 1.10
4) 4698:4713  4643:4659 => 1.13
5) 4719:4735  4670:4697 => 1.17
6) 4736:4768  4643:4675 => 1.10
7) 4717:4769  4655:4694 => 1.13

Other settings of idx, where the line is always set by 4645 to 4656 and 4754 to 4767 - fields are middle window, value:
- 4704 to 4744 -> -0.13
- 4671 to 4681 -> -0.11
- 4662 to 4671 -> -0.07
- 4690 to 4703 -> 0.09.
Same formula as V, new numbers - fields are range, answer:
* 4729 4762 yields 1.93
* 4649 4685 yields 1.79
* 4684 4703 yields 1.54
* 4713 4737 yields 1.96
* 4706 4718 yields 1.96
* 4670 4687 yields 1.81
